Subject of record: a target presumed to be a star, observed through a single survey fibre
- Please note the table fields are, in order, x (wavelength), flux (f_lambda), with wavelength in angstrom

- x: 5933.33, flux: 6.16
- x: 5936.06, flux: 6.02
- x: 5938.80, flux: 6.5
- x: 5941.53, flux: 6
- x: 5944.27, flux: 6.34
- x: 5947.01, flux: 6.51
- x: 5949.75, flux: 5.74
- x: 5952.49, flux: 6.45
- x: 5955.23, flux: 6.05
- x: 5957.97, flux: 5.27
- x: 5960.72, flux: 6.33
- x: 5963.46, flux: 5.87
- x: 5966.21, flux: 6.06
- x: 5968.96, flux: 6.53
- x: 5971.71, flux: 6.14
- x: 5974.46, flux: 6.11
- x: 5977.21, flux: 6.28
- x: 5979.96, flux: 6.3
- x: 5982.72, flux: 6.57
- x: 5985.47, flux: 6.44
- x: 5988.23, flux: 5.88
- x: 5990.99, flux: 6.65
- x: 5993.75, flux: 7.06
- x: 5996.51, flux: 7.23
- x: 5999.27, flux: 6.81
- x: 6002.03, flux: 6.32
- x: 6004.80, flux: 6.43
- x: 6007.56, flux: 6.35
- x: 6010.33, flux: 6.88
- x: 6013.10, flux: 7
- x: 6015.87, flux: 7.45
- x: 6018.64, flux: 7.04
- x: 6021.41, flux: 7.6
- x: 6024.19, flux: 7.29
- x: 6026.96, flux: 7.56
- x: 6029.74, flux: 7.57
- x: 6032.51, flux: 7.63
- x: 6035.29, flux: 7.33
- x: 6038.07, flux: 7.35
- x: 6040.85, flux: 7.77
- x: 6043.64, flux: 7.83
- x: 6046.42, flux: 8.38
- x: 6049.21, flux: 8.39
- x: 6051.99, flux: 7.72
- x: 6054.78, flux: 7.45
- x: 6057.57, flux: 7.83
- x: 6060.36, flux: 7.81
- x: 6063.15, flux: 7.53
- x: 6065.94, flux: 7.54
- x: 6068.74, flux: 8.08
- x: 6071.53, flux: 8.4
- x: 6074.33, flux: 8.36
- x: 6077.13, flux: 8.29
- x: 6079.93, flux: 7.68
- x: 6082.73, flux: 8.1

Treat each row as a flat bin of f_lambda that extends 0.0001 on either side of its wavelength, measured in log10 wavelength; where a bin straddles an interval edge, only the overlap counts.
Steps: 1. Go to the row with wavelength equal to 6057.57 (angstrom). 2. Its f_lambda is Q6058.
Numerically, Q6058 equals 7.83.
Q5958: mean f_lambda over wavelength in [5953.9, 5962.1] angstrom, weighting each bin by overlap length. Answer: 5.88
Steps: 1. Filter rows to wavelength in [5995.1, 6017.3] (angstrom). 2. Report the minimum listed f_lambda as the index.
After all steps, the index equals 6.32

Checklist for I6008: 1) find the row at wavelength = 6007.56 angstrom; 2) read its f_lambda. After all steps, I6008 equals 6.35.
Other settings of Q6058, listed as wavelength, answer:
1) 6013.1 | 7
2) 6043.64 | 7.83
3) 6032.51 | 7.63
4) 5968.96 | 6.53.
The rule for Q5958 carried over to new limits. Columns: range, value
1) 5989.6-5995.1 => 6.85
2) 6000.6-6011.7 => 6.5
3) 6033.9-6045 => 7.56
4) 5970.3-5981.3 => 6.21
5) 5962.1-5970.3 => 6.15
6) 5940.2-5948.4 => 6.28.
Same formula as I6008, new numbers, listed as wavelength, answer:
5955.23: 6.05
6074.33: 8.36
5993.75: 7.06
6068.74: 8.08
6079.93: 7.68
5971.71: 6.14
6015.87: 7.45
